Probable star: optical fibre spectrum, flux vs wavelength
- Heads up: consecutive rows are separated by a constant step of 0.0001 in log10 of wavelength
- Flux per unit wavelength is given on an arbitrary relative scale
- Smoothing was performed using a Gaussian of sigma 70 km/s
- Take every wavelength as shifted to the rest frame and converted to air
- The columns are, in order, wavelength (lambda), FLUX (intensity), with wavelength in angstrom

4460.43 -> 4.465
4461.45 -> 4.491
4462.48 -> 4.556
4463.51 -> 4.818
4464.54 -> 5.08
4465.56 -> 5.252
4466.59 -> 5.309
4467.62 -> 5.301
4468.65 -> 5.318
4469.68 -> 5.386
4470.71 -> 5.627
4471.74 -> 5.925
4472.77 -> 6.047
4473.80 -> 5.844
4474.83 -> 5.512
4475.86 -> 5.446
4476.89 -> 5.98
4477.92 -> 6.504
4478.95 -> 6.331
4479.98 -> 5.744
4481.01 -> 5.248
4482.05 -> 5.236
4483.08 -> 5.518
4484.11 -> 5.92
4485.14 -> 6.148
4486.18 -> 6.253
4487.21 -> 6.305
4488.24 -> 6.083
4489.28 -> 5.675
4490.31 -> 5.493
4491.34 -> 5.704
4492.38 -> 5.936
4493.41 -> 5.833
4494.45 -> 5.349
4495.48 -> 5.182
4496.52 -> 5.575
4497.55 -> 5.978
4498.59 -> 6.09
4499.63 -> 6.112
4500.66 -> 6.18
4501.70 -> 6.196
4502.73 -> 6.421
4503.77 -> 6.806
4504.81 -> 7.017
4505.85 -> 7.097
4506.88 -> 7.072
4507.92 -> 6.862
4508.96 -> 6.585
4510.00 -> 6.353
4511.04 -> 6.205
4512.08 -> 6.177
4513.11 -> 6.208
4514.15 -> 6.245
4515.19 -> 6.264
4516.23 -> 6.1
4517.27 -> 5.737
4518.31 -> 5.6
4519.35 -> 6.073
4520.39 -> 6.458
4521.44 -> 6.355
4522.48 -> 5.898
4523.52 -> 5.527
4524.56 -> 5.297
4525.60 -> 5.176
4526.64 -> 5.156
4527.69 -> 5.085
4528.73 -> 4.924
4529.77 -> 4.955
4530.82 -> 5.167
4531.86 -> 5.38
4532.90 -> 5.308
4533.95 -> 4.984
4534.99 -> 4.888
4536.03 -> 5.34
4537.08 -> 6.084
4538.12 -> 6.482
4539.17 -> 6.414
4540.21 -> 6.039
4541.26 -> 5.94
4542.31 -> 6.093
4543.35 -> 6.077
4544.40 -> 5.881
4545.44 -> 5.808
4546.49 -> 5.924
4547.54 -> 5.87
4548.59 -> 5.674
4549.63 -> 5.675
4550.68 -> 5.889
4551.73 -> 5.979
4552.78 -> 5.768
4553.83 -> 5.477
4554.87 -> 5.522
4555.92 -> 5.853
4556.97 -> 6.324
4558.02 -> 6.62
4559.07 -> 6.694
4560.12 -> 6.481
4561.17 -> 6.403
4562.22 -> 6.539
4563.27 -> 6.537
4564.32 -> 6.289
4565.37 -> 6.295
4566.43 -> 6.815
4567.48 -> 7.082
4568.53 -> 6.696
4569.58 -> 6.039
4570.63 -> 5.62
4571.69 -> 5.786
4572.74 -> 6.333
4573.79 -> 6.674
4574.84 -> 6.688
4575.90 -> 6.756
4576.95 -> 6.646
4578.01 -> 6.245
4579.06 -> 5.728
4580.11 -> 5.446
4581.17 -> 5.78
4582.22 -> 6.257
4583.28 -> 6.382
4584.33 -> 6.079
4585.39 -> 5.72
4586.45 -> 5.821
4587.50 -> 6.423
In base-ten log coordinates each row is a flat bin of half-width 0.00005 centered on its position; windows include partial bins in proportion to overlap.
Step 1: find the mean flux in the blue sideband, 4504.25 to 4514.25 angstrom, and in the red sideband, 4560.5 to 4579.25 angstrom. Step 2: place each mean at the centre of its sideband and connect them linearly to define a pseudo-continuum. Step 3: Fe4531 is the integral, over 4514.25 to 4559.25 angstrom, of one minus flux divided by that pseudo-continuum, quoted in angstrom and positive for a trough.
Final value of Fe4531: 5.20 angstrom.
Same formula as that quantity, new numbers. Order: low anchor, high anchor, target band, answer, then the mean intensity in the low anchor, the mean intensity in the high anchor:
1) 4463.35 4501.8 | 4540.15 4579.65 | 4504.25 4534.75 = 0.21 angstrom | 5.73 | 6.18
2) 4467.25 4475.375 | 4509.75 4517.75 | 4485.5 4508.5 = -0.76 angstrom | 5.62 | 6.16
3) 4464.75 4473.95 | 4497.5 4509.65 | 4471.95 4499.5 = 0.90 angstrom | 5.53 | 6.55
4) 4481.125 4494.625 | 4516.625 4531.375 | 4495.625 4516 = -2.53 angstrom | 5.8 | 5.53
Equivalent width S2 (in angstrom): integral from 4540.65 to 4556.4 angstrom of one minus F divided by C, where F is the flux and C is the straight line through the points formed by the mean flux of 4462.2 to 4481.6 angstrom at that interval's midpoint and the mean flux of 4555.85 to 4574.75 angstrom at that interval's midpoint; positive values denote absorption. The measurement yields 1.08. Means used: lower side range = 5.55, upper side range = 6.41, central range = 5.83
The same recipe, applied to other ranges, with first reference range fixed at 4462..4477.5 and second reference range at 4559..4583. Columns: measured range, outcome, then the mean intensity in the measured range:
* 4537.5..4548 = 0.0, 6.05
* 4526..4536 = 1.5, 5.11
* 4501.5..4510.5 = -1.5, 6.73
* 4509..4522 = -0.7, 6.16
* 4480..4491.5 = -0.4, 5.78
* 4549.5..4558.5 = 0.4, 5.91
